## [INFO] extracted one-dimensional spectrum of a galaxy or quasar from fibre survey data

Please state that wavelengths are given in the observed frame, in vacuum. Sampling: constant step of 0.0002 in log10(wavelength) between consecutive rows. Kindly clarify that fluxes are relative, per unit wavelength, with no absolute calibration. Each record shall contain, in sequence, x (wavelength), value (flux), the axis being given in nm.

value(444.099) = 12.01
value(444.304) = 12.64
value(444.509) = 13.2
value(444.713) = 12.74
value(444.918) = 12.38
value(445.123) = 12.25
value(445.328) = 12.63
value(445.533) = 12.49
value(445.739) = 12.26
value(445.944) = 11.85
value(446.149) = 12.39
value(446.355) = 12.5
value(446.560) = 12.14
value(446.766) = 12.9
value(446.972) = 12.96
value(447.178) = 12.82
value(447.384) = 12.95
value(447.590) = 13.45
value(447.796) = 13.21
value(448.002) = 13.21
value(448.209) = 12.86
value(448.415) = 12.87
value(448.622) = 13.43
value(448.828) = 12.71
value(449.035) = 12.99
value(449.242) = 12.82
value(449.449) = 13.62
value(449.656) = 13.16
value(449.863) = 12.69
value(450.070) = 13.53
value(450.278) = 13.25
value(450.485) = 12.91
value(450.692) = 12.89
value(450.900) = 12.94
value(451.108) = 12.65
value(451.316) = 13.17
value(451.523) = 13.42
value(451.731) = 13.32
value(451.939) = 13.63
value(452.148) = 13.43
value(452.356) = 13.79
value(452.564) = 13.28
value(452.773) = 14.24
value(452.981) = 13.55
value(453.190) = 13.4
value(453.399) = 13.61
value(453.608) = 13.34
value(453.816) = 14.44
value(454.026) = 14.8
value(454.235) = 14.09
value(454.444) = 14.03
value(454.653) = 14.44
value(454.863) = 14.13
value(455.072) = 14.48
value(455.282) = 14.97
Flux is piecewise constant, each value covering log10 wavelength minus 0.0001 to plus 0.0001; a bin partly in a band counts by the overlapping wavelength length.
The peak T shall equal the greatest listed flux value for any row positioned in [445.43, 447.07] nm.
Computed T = 12.96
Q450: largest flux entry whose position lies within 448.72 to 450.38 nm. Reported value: 13.62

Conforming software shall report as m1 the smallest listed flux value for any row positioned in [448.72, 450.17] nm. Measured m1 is 12.69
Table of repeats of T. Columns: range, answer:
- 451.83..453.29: 14.24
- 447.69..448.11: 13.21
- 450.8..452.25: 13.63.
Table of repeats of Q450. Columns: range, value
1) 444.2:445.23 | 13.2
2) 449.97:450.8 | 13.53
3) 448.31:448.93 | 13.43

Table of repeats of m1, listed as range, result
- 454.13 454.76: 14.03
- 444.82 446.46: 11.85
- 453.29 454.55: 13.34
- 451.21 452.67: 13.17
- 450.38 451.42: 12.65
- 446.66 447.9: 12.82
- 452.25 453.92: 13.28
